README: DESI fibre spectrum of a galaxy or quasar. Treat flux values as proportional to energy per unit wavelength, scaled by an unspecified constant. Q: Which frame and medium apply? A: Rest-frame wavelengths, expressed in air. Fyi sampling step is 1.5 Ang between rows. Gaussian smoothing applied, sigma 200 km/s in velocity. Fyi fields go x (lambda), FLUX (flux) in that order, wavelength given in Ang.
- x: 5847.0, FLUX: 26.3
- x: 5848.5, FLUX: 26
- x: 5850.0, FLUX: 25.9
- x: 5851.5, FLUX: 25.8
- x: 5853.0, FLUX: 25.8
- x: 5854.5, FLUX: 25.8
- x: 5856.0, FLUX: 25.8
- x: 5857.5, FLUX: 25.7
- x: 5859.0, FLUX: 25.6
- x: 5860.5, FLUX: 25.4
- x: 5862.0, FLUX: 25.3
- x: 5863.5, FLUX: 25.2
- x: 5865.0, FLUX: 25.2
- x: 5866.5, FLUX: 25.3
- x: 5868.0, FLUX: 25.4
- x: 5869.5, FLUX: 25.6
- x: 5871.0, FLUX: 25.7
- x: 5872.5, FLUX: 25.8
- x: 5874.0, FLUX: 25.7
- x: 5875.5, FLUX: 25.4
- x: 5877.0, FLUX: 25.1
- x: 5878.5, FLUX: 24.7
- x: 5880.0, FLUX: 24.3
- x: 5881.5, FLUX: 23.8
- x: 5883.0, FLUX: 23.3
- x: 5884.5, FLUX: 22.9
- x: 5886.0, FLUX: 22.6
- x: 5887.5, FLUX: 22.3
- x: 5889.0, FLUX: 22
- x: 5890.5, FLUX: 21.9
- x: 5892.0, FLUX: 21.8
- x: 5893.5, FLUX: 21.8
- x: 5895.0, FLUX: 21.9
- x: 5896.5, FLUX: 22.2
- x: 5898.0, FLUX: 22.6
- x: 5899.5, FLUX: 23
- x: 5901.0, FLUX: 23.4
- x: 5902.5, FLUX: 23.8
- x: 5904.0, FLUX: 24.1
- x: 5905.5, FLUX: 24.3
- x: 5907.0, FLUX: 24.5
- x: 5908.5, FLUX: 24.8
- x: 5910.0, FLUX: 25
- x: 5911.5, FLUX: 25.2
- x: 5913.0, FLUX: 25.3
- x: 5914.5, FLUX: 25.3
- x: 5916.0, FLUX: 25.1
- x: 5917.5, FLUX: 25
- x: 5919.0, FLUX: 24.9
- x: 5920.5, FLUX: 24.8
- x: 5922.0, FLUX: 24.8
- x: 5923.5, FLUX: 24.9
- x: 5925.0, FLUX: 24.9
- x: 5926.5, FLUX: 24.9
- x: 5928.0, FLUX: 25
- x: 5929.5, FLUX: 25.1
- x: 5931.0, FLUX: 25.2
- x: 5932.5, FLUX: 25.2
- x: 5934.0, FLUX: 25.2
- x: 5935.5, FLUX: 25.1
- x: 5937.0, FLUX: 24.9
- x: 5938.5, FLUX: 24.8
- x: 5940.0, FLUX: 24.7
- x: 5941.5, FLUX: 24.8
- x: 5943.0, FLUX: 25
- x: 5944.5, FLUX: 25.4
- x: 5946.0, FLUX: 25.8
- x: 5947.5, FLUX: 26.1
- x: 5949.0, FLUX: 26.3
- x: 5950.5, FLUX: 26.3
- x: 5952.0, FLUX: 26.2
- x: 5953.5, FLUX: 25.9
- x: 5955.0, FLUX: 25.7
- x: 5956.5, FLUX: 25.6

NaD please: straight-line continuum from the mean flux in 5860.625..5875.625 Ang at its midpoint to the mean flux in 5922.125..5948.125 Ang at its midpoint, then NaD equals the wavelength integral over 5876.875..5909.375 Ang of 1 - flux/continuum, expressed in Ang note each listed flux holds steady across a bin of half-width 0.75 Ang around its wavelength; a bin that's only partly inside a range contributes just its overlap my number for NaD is 2.7 Ang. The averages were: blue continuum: 25.5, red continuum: 25.1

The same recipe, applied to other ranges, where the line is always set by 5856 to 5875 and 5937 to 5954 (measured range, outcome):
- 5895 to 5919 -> 1.3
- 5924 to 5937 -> 0.2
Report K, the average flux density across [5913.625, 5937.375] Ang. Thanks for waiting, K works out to 25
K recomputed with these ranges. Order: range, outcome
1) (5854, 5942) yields 24.5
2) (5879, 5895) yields 22.7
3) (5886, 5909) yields 22.9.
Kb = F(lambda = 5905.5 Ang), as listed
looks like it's 24.3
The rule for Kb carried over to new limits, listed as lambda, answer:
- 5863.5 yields 25.2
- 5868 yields 25.4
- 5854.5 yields 25.8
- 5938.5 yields 24.8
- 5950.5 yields 26.3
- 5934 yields 25.2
